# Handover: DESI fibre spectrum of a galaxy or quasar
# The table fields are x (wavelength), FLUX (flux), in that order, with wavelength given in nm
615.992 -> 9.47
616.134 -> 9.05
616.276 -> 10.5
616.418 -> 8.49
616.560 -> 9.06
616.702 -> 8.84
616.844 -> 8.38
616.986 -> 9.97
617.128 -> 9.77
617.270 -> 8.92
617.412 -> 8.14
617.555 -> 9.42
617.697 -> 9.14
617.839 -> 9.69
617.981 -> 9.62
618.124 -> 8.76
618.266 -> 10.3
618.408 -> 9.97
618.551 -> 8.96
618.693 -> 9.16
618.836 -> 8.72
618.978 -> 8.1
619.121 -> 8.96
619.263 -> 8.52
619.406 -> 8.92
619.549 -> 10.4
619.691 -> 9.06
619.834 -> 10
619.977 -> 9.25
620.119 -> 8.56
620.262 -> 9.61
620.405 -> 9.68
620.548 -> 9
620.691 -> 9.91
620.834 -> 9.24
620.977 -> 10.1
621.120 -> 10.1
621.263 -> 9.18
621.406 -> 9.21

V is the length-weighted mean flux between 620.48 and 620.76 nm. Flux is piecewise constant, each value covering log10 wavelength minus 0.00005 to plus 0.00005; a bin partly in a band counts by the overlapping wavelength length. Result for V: 9.45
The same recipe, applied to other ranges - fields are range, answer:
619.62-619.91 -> 9.52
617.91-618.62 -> 9.52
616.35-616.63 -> 8.78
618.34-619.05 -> 8.97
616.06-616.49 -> 9.34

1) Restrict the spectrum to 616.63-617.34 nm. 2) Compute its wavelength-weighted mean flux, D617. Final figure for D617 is 9.18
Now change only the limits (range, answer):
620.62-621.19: 9.84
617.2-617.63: 8.82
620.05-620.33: 9.08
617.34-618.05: 9.2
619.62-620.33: 9.3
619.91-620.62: 9.22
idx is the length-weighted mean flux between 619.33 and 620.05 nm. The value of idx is 9.52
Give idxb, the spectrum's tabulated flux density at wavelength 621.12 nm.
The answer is 10.1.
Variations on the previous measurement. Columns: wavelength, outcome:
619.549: 10.4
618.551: 8.96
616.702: 8.84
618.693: 9.16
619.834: 10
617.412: 8.14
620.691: 9.91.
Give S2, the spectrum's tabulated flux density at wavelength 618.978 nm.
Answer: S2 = 8.1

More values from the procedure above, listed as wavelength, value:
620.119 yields 8.56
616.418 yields 8.49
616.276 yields 10.5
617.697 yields 9.14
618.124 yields 8.76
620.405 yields 9.68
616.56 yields 9.06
